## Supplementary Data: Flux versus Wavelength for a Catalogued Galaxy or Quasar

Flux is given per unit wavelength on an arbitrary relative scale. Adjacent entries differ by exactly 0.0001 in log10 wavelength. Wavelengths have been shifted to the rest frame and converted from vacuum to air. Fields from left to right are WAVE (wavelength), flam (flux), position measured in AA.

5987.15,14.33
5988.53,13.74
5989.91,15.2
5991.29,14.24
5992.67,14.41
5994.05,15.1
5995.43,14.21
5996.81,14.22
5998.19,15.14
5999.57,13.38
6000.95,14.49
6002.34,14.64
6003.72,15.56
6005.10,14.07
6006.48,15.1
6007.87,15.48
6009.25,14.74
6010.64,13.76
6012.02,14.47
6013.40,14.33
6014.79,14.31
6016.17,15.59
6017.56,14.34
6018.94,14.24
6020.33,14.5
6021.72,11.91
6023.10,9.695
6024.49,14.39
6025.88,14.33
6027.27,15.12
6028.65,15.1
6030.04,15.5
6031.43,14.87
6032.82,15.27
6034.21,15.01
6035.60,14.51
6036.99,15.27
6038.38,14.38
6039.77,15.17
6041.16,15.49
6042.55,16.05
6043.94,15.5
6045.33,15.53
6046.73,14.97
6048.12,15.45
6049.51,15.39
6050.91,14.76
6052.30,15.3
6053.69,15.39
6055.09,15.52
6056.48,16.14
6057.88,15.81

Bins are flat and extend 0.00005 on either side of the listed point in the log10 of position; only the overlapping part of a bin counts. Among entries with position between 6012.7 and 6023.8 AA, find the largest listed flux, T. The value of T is 15.59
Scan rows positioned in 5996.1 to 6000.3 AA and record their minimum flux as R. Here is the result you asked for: 13.38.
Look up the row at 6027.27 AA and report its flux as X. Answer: 15.12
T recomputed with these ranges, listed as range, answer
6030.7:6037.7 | 15.27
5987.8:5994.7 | 15.2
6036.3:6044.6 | 16.05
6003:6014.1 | 15.56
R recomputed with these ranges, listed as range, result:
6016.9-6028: 9.695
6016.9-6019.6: 14.24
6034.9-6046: 14.38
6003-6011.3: 13.76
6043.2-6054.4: 14.76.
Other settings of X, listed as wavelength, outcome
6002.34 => 14.64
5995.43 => 14.21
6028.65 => 15.1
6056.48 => 16.14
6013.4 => 14.33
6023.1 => 9.695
